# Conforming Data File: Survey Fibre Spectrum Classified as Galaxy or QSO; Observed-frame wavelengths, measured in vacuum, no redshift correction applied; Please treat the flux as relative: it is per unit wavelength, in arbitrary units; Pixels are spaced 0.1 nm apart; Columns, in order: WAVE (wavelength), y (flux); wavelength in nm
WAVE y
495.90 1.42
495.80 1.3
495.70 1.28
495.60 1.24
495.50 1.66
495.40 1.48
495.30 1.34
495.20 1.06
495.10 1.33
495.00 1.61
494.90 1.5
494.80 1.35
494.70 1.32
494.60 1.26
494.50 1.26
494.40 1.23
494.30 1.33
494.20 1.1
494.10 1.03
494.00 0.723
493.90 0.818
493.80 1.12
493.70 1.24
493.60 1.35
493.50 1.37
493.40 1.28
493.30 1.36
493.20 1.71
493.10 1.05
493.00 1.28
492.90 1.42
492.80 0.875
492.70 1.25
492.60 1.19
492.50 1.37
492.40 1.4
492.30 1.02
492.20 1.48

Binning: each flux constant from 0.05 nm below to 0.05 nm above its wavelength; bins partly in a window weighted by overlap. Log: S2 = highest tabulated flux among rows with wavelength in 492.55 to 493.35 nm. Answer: 1.71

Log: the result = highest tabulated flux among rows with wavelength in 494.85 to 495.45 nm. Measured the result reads 1.61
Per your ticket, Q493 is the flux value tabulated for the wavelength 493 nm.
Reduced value 1.28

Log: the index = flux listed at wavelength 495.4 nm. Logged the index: 1.48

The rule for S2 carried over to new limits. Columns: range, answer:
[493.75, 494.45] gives 1.33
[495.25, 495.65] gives 1.66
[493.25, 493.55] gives 1.37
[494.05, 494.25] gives 1.1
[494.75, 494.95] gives 1.5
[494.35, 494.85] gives 1.35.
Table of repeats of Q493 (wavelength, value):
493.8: 1.12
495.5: 1.66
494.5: 1.26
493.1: 1.05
